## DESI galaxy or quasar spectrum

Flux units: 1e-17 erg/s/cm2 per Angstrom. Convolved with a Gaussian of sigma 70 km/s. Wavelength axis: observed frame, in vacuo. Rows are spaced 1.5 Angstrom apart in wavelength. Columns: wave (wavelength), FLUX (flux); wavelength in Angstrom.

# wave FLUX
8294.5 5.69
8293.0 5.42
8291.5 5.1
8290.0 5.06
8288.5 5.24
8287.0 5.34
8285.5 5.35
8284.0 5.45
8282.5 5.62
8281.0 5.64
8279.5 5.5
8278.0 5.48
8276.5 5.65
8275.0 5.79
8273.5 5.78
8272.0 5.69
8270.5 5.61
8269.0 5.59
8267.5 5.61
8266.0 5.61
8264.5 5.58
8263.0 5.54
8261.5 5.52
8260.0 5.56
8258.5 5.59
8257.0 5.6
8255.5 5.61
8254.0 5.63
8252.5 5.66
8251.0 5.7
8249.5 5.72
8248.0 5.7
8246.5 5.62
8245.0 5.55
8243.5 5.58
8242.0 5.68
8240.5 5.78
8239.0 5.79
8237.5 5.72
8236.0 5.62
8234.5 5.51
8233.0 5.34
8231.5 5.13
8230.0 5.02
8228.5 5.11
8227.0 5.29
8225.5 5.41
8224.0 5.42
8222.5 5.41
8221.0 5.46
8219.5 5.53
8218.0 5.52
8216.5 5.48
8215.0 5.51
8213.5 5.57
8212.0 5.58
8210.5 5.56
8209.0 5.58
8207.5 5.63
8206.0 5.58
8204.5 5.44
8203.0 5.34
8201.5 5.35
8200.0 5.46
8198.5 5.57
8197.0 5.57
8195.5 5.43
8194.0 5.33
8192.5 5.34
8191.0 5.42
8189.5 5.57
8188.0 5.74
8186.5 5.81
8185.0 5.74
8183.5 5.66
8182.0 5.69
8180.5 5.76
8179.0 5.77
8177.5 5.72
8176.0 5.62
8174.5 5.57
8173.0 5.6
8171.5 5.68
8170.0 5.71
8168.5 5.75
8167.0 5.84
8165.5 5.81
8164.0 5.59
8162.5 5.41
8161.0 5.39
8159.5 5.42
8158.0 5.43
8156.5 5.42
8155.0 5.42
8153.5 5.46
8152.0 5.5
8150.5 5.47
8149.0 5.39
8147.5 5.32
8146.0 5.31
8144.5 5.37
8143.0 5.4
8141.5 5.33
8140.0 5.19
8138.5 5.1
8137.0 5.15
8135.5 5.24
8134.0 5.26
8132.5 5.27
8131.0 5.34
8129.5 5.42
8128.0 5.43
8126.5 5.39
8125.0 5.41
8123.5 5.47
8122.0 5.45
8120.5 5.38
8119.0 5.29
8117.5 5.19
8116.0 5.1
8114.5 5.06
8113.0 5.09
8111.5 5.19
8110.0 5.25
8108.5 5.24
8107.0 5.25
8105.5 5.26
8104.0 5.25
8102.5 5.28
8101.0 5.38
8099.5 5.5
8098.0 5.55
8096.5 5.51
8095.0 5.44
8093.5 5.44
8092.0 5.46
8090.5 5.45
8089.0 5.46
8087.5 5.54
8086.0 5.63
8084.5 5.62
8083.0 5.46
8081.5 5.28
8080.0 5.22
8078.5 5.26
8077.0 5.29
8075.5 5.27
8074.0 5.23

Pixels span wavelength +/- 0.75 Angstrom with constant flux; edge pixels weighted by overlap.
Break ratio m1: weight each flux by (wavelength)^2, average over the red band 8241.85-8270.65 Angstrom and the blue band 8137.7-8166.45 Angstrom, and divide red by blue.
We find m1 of 1.06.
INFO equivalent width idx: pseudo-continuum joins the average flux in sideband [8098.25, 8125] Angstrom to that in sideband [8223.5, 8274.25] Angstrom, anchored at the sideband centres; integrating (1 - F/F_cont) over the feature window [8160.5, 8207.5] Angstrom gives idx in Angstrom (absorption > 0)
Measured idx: -1.4 Angstrom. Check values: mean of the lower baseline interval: 5.28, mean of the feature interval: 5.59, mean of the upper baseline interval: 5.56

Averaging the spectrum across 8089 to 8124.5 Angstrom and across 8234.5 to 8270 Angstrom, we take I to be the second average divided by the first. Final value 1.06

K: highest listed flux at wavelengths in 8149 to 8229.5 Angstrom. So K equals 5.84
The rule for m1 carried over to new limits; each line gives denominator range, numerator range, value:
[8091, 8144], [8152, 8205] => 1.06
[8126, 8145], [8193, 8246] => 1.06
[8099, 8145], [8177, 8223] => 1.07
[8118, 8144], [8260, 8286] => 1.09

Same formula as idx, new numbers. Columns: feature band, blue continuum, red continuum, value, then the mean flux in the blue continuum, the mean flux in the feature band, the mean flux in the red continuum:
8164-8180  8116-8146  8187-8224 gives -0.85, 5.31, 5.7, 5.5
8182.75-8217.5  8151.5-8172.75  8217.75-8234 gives -0.71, 5.56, 5.53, 5.33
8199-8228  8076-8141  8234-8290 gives 0.18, 5.34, 5.48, 5.59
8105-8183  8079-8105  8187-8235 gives 0.34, 5.44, 5.42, 5.45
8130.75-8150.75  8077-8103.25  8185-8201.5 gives 0.69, 5.44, 5.29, 5.53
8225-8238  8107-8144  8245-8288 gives 0.41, 5.28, 5.34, 5.59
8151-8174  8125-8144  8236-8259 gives -0.73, 5.3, 5.56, 5.66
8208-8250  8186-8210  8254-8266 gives 0.27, 5.51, 5.51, 5.58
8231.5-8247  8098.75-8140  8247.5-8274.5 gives -0.06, 5.28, 5.6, 5.63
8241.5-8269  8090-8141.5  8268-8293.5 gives -0.75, 5.31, 5.61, 5.49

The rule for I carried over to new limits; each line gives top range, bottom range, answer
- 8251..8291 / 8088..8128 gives 1.04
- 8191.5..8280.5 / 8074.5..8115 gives 1.03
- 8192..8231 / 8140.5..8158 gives 1.01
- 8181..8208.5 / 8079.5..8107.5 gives 1.02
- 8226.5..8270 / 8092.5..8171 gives 1.03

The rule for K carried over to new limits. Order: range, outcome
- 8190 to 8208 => 5.63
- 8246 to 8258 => 5.72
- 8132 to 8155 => 5.5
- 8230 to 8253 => 5.79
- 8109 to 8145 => 5.47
